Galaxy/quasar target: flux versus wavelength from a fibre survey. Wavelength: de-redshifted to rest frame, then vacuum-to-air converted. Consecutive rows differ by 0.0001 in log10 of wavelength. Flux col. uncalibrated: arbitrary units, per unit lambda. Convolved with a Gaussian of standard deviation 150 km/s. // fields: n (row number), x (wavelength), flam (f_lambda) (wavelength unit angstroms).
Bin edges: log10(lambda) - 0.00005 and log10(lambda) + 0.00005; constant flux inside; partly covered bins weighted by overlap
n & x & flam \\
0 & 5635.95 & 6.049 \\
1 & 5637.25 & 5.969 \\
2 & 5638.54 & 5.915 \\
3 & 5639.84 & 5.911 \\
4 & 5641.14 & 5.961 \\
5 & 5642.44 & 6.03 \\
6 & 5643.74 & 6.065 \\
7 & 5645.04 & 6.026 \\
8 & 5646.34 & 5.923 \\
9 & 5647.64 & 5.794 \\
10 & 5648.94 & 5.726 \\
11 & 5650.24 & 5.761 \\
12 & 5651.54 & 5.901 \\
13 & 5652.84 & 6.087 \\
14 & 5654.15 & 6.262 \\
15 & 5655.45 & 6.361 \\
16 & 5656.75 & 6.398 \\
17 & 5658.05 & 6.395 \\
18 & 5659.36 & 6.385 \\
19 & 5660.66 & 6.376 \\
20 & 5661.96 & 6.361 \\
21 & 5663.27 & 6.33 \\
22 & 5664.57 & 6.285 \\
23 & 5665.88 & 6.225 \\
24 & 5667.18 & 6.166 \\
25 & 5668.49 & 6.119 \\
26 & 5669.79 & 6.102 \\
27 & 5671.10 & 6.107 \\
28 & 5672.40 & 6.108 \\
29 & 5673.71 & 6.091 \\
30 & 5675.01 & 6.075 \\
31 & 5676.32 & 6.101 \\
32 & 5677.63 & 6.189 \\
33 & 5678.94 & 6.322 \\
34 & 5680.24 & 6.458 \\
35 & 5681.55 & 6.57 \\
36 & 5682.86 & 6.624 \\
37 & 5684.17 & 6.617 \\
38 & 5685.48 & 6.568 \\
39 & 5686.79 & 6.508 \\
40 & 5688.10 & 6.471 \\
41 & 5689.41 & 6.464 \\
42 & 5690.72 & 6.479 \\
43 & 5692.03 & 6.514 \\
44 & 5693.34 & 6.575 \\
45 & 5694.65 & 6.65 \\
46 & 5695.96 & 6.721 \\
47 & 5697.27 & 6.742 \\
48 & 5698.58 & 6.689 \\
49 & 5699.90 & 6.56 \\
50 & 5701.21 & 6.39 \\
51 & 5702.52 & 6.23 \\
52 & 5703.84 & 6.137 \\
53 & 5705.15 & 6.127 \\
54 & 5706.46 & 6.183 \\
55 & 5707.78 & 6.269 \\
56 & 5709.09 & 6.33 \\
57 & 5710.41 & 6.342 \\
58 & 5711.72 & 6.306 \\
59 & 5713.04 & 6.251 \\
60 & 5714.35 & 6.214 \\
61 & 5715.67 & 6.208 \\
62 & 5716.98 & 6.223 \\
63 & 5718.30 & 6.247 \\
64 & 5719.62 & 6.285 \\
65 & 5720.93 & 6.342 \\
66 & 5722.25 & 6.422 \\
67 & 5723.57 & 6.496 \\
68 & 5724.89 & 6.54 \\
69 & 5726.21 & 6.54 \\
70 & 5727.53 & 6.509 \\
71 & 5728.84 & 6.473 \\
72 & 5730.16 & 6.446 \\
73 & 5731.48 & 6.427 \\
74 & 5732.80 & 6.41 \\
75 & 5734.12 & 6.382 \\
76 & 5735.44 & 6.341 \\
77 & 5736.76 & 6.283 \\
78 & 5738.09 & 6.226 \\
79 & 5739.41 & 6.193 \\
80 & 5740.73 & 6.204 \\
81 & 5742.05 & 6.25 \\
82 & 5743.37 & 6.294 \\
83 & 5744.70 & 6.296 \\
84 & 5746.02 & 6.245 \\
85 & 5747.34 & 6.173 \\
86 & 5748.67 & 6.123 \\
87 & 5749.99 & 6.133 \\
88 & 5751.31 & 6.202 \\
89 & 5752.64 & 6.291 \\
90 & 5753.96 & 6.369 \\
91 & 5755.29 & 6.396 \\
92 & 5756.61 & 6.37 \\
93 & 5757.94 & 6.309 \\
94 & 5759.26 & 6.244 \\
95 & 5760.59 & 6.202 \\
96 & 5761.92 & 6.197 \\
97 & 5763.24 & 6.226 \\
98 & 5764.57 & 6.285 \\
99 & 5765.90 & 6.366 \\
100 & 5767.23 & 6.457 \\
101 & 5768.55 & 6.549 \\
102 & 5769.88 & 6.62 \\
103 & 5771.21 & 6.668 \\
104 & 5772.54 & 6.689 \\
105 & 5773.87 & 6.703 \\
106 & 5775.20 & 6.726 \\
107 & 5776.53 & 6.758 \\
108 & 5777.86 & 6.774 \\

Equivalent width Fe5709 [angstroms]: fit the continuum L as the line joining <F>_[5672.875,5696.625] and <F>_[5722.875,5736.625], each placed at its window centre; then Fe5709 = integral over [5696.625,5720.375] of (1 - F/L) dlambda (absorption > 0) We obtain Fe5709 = 0.47 angstroms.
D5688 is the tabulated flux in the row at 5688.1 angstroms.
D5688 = 6.471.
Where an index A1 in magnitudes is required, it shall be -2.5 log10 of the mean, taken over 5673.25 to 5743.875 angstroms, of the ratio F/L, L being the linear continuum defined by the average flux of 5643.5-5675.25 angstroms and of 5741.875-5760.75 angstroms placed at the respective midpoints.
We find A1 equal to -0.03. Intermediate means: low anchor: 6.14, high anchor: 6.26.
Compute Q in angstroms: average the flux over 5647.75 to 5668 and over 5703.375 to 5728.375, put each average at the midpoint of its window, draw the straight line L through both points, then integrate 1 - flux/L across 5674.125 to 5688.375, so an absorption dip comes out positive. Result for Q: -0.4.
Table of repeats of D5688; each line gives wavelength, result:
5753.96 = 6.369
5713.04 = 6.251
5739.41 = 6.193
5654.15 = 6.262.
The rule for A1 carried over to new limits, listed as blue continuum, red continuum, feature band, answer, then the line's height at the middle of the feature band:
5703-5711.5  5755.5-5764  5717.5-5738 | -0.03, 6.25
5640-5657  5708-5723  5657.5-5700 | -0.04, 6.14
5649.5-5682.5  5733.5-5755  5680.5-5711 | -0.04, 6.23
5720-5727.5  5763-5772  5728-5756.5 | 0.03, 6.46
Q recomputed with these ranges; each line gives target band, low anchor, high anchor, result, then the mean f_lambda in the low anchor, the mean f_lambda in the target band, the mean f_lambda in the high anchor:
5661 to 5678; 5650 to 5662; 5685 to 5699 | 0.5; 6.24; 6.18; 6.58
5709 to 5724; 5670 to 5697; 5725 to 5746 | 0.2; 6.41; 6.3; 6.35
